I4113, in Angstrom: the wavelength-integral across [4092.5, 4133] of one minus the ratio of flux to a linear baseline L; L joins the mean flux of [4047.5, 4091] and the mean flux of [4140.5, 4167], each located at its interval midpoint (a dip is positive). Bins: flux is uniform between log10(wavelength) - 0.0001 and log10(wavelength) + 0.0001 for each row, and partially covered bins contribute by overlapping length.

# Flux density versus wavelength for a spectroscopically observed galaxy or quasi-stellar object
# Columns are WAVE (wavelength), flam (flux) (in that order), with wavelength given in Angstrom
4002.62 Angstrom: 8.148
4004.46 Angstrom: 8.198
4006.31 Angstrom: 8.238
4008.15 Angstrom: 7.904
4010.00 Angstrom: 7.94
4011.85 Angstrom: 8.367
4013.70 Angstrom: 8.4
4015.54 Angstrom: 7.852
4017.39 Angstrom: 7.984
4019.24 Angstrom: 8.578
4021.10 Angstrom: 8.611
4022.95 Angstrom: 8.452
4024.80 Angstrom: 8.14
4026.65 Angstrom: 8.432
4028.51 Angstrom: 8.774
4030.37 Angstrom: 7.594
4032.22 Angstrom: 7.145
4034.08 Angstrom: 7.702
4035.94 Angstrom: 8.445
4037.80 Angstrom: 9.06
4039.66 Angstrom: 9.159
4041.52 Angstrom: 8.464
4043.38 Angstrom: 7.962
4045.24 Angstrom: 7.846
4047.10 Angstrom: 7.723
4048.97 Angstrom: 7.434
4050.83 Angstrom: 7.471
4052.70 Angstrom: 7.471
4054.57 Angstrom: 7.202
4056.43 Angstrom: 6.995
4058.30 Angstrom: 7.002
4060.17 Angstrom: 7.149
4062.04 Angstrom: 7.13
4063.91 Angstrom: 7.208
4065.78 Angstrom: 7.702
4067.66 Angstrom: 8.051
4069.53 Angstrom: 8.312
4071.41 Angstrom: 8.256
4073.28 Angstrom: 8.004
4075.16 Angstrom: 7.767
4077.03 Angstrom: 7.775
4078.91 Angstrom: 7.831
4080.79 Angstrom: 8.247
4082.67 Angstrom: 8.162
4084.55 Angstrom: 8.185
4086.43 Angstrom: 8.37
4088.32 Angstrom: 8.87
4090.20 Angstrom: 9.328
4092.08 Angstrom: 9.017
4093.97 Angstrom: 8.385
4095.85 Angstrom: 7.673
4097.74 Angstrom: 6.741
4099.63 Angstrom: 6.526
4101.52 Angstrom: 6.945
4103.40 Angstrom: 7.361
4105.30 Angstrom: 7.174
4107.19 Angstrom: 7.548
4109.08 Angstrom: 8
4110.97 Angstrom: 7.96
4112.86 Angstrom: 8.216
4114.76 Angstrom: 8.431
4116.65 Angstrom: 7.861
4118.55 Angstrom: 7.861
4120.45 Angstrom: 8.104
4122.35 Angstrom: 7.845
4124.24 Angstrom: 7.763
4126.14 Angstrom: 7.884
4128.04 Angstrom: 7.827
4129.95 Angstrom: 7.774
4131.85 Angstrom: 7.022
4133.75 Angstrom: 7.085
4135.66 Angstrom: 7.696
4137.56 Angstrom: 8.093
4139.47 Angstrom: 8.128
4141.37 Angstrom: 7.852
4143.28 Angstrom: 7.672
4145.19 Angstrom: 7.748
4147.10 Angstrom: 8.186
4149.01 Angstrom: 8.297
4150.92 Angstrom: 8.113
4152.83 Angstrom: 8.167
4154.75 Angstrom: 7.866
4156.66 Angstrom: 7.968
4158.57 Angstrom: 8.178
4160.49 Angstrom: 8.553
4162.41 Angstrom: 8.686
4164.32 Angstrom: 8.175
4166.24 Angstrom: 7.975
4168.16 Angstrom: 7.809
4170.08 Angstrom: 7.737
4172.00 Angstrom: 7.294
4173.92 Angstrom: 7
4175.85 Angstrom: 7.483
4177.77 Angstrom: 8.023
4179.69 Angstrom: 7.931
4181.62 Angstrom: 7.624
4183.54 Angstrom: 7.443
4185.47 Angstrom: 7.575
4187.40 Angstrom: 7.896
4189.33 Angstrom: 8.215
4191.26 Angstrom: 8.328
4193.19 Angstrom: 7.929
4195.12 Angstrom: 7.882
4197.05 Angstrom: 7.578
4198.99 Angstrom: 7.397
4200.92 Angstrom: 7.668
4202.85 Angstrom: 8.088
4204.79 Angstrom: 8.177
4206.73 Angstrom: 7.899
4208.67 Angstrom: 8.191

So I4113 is 1.5 Angstrom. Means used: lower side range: 7.82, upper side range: 8.1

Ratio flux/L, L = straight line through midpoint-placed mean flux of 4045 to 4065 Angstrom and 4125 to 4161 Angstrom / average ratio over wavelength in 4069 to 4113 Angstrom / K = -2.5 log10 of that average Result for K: -0.05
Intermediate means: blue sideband 7.32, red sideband 7.89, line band 7.94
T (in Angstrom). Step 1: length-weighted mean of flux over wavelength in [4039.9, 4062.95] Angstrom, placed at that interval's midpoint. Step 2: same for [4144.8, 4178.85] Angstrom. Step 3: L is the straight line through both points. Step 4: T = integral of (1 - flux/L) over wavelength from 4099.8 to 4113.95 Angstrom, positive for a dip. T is 0.4 Angstrom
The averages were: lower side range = 7.54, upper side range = 7.96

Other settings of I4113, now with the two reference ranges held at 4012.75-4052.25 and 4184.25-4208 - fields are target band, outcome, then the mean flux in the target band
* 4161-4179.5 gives 0.2 Angstrom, 7.82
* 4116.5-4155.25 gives 0.6 Angstrom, 7.85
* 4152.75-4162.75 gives -0.3 Angstrom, 8.21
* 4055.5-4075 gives 1.2 Angstrom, 7.59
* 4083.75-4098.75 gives -0.5 Angstrom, 8.31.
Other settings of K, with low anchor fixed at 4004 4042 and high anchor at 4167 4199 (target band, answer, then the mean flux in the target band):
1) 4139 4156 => -0.022 mag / 8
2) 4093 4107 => 0.104 mag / 7.27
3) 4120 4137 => 0.034 mag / 7.66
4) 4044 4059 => 0.105 mag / 7.41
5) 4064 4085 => 0.013 mag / 7.99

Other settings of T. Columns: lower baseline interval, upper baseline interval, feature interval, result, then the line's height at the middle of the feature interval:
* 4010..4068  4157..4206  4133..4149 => 0.1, 7.88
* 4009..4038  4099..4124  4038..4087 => 1.0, 7.97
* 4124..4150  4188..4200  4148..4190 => -0.3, 7.84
